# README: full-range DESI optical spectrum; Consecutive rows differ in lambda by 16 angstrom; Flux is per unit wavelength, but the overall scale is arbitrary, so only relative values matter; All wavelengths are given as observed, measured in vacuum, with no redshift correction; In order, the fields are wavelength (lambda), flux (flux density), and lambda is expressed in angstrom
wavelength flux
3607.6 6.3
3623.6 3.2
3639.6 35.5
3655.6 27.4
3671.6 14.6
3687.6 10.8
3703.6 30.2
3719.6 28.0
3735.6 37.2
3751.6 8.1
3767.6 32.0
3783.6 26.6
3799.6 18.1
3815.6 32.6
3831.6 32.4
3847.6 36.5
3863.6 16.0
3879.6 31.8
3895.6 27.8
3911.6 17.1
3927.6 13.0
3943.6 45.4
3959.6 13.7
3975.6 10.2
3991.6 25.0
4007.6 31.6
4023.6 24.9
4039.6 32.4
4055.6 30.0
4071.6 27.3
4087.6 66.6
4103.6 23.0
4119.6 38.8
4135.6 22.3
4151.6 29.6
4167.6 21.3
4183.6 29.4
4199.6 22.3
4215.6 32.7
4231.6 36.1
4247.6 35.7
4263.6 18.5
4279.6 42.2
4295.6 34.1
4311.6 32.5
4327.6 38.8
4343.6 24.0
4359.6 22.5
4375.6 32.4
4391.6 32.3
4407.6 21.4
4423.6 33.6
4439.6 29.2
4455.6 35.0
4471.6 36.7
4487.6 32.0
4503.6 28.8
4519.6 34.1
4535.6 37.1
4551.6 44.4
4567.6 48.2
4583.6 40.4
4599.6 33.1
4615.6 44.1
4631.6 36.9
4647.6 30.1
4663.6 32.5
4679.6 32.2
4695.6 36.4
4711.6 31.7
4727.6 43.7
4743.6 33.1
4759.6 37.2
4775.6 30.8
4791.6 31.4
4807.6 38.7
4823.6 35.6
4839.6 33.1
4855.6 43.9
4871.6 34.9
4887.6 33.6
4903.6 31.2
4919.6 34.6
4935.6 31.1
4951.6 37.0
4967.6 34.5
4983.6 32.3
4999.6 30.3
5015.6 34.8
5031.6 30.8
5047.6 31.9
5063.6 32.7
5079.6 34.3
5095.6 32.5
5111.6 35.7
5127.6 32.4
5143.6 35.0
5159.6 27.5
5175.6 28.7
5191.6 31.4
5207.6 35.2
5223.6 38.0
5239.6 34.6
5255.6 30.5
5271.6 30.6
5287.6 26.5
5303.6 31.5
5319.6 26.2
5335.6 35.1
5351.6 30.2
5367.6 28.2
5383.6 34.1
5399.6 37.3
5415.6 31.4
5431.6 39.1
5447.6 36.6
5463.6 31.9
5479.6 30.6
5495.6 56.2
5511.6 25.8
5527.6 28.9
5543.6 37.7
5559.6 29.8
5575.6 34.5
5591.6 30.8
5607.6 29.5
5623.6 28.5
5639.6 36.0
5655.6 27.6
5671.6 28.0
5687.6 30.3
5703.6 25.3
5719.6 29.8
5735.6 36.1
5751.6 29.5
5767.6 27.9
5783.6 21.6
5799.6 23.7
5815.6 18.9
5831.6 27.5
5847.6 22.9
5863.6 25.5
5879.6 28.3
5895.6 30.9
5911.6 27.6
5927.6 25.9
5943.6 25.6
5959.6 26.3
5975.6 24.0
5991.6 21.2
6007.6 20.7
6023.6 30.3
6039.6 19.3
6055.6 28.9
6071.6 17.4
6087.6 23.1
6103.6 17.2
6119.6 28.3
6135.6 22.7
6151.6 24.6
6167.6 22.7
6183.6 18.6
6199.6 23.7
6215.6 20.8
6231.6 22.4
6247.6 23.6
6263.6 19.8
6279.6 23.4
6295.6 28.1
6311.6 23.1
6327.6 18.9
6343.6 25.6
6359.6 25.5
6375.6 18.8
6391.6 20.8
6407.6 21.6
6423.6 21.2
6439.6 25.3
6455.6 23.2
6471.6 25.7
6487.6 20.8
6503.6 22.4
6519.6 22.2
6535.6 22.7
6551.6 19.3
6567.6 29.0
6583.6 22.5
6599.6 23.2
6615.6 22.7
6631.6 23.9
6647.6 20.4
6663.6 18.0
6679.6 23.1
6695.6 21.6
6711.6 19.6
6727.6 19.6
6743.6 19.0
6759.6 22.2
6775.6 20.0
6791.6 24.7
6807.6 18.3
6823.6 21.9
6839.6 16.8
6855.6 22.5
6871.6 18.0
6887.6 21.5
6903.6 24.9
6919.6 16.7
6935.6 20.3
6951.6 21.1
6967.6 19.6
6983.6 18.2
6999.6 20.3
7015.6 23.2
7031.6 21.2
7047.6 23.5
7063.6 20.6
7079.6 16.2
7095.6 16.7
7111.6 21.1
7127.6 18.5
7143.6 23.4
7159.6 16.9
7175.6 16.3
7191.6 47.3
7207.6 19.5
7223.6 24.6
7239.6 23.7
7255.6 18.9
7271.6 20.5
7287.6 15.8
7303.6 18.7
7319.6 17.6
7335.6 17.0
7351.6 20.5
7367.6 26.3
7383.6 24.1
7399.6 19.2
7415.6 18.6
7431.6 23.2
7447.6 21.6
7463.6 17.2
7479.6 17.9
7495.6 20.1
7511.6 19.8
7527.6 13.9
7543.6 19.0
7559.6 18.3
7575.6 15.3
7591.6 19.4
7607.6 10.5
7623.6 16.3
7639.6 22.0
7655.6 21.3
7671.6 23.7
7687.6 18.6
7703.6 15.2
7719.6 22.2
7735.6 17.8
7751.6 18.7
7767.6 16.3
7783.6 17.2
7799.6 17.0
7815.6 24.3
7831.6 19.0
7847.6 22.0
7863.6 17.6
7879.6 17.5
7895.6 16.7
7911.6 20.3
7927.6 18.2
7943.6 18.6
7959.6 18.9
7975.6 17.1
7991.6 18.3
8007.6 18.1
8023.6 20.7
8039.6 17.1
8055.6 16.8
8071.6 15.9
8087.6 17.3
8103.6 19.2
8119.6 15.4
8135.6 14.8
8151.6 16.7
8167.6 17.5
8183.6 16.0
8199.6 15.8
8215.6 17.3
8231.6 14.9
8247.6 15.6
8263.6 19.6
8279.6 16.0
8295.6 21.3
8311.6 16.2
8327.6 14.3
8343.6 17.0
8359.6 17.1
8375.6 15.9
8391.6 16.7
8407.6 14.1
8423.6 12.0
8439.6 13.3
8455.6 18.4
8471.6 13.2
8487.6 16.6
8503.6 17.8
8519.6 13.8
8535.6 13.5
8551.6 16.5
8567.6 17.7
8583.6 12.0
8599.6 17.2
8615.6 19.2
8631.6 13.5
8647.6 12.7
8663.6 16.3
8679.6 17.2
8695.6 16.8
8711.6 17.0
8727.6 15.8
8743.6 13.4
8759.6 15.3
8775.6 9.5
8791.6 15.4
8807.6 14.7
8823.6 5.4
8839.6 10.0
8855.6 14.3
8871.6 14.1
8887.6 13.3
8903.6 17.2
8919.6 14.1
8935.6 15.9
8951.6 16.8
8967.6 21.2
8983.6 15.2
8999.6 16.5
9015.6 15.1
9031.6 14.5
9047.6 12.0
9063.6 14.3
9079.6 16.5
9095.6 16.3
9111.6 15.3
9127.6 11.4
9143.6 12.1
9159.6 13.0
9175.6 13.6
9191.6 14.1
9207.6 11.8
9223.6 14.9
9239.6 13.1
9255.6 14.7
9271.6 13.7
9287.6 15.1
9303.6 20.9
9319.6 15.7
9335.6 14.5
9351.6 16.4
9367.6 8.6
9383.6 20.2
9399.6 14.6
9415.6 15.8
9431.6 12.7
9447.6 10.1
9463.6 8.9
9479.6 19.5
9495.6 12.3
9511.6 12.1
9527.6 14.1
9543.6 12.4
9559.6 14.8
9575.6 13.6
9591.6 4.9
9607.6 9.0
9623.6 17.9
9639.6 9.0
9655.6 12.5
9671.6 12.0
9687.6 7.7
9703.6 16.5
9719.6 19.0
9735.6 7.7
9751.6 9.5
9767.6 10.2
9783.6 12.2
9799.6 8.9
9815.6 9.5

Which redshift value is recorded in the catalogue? 0.097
